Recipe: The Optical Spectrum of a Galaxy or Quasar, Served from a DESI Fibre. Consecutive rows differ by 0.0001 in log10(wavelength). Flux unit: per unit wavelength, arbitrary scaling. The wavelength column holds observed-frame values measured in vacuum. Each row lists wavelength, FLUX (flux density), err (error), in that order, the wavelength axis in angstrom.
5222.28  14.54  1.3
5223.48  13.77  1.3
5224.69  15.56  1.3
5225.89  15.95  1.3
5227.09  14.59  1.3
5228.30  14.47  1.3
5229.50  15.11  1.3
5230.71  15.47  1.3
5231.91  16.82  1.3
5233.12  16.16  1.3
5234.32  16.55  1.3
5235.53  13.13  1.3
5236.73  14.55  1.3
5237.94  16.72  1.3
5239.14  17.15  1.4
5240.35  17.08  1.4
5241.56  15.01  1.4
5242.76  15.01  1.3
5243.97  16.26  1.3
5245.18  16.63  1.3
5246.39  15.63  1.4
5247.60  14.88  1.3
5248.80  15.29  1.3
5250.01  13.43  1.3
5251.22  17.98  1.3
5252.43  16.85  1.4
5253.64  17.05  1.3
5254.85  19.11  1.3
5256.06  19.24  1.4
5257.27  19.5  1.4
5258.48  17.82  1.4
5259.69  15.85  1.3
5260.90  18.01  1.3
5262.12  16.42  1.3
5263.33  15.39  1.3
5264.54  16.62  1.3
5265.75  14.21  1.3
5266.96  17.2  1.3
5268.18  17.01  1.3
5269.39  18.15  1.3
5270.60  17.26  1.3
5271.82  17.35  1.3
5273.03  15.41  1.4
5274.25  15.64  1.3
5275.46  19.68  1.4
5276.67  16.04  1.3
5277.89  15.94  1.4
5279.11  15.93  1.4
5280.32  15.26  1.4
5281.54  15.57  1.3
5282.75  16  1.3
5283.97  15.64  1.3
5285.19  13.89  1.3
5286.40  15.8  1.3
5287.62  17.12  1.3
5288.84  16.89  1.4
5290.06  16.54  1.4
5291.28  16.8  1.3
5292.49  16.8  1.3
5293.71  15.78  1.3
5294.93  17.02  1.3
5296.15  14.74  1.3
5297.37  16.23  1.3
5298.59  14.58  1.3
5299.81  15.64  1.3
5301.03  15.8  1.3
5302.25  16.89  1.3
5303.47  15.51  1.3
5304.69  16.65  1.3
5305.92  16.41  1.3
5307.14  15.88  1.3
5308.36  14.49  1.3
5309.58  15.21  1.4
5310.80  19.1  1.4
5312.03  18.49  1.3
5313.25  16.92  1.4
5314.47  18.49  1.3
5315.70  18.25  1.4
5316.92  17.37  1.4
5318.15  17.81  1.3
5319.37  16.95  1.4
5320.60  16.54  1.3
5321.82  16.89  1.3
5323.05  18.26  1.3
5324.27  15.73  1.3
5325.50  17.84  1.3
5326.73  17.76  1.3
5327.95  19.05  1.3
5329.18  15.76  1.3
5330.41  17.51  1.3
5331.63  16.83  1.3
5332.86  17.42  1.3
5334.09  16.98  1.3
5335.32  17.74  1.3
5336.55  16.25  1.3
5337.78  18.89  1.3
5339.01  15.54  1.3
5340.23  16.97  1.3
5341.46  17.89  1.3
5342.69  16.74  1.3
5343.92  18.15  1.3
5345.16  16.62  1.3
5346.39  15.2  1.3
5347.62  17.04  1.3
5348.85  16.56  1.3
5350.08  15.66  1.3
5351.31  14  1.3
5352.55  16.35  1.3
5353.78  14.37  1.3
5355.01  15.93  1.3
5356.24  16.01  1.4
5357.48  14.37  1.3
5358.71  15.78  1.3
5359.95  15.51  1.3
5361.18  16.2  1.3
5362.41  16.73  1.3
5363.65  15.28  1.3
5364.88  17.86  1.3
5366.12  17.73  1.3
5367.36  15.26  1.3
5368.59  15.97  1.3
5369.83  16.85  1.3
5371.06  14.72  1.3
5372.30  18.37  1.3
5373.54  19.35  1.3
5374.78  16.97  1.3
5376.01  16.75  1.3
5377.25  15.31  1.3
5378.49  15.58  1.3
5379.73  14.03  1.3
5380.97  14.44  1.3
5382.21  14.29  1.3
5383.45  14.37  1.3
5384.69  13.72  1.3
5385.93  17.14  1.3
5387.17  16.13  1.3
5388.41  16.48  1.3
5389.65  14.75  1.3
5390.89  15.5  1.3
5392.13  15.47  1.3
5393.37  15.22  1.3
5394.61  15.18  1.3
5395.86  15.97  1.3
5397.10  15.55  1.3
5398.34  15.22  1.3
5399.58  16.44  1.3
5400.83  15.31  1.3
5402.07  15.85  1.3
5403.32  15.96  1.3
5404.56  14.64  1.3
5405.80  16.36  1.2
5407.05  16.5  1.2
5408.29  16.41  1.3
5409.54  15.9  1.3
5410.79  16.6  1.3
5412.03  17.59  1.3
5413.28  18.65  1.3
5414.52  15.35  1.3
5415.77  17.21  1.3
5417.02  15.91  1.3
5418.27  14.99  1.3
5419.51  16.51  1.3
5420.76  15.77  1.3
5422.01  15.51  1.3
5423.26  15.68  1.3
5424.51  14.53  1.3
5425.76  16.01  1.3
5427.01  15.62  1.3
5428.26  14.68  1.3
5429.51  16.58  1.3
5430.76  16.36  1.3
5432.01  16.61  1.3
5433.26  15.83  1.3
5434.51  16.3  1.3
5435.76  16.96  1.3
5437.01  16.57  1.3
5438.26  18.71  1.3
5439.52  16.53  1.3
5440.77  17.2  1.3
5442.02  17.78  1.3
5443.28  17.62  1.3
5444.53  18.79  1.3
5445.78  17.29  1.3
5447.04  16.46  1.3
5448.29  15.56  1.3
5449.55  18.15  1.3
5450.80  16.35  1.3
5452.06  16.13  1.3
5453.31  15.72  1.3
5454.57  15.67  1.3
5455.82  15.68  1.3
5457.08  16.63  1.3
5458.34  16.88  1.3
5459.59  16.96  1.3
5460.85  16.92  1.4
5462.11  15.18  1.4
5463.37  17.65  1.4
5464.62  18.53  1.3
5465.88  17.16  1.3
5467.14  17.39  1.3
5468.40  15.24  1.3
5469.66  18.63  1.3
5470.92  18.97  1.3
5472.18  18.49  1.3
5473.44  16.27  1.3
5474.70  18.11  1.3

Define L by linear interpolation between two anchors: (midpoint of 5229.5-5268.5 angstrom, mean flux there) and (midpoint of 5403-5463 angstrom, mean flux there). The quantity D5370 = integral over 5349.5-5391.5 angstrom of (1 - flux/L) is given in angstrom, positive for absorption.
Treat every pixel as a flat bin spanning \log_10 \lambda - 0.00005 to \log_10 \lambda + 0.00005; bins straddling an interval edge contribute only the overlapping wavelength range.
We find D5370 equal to 1.5 angstrom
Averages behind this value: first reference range 16.4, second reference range 16.4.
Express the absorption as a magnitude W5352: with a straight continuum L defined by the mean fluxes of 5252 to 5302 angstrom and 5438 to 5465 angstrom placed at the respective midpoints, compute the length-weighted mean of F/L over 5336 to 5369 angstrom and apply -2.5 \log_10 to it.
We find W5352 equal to 0.03 mag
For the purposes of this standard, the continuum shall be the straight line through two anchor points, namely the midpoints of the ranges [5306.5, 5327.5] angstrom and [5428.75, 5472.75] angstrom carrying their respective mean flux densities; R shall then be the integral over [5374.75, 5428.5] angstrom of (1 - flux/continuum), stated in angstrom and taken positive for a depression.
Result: 4.2 angstrom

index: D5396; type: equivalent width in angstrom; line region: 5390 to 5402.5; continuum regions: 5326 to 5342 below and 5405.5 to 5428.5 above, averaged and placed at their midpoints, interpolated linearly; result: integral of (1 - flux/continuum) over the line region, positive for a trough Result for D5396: 0.6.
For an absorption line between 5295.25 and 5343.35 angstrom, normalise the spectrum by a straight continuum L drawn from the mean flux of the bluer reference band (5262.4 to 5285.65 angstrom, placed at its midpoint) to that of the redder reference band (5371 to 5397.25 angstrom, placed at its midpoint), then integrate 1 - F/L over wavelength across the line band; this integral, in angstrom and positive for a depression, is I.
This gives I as -2.6 angstrom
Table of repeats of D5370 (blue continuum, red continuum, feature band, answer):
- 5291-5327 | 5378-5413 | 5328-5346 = -0.87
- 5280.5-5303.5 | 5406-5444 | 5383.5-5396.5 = 0.63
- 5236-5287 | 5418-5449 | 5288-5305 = 0.29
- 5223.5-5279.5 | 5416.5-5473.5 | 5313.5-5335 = -1.24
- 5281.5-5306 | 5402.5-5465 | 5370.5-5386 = 0.54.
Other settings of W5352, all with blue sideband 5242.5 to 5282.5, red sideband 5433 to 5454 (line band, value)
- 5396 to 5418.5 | 0.05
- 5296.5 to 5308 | 0.05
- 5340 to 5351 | 0.01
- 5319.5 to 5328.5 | -0.04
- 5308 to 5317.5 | -0.04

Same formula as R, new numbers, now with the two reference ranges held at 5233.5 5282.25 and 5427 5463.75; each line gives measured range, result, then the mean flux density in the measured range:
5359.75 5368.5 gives 0.1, 16.4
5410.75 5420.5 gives 0.0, 16.6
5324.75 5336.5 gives -0.6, 17.3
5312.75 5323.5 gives -0.6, 17.5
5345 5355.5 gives 0.5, 15.7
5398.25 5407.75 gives 0.5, 15.8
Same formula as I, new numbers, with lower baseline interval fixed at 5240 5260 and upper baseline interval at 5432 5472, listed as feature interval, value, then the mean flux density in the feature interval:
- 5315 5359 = 0.0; 16.8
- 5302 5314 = 0.1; 16.6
